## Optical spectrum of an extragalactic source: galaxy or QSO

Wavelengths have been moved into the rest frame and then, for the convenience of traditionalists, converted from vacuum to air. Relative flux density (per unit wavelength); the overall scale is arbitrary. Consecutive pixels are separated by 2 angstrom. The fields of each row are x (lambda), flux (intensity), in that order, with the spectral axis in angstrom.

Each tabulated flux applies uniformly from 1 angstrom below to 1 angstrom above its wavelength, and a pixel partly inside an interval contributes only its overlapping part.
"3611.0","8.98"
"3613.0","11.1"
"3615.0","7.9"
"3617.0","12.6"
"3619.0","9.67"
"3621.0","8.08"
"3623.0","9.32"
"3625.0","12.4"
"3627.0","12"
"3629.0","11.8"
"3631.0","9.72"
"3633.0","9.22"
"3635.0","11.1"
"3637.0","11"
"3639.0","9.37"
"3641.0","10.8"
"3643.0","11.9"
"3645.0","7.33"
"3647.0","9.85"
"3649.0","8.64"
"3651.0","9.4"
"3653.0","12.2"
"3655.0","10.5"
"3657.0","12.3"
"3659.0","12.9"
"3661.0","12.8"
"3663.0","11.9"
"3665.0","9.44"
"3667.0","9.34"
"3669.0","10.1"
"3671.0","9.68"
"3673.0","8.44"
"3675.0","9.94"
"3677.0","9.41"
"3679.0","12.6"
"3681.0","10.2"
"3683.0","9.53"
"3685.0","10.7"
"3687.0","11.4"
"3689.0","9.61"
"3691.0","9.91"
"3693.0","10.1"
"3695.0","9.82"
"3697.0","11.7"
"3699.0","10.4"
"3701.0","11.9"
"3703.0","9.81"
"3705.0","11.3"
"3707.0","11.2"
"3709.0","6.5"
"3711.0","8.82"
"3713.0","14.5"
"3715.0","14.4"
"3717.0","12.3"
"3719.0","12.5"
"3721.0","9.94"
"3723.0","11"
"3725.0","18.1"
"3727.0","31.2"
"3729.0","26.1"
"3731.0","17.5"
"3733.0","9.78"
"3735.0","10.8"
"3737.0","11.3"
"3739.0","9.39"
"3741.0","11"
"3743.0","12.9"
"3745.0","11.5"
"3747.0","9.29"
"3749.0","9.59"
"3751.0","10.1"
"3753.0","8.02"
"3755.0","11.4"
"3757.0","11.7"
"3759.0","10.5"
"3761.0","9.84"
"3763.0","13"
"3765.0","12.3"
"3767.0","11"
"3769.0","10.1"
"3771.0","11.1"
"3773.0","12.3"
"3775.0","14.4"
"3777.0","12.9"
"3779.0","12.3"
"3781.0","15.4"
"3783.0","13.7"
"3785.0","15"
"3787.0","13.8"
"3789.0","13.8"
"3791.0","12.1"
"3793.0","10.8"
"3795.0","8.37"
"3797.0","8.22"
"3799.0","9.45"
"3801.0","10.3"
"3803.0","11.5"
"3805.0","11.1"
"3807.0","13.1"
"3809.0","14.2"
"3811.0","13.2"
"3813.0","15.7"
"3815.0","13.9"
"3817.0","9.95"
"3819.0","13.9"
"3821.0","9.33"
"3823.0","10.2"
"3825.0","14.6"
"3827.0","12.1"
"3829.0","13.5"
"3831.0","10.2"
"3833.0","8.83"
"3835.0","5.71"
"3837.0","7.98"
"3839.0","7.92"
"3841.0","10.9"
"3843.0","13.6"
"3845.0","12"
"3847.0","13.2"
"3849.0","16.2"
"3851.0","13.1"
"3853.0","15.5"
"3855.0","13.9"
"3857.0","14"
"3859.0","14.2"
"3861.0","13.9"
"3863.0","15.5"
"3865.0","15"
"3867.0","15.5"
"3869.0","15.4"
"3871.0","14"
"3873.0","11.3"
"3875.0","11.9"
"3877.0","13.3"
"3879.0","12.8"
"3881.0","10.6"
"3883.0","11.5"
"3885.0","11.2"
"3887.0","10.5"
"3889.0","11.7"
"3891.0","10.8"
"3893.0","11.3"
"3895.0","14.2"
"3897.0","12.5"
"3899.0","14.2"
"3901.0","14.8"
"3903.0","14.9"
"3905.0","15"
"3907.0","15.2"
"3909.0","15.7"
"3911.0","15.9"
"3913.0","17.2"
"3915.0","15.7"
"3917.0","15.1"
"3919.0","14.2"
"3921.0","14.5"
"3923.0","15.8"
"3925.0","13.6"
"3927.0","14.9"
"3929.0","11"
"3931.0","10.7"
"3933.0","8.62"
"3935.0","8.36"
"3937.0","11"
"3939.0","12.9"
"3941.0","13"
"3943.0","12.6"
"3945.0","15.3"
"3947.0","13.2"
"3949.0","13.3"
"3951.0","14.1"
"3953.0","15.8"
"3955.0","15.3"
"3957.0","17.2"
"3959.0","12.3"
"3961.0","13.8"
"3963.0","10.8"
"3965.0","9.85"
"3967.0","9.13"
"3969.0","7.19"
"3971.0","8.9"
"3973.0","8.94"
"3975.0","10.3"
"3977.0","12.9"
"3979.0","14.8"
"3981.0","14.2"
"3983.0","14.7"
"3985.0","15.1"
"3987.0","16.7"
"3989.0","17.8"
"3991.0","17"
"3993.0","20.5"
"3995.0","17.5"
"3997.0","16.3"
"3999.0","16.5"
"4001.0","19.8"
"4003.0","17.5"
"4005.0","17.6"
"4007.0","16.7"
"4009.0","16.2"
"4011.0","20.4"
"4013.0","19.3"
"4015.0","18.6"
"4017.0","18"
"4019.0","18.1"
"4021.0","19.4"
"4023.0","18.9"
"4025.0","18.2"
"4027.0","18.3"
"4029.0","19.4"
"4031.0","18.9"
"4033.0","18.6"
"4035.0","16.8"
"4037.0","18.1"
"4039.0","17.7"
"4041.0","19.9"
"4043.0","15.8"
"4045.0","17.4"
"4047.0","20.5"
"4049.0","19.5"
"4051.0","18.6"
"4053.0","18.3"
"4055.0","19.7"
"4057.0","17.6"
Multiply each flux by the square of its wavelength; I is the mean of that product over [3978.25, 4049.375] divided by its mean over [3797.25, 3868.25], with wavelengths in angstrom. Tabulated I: 1.58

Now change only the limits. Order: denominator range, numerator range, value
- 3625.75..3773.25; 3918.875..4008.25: 1.40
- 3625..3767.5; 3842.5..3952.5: 1.31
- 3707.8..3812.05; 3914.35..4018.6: 1.29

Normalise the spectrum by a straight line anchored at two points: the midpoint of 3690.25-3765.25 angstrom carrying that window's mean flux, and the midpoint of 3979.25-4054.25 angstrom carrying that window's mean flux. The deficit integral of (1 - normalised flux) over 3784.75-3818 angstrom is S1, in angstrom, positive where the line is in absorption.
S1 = 4.0 angstrom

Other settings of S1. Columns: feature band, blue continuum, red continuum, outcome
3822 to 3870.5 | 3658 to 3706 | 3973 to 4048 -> 4.58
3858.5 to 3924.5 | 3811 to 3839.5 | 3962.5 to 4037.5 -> -4.15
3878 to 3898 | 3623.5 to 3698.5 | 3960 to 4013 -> 2.61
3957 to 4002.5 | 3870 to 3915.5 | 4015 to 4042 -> 7.43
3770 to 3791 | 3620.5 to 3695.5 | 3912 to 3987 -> -3.55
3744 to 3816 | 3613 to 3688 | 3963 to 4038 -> 4.15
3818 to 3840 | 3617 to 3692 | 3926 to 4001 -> 3.10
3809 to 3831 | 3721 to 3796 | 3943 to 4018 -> 1.25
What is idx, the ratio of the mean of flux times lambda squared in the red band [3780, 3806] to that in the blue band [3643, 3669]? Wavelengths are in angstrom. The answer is 1.20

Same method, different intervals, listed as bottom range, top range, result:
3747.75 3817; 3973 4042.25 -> 1.63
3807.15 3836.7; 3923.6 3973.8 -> 1.10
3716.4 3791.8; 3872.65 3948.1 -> 1.10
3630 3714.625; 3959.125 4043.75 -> 1.83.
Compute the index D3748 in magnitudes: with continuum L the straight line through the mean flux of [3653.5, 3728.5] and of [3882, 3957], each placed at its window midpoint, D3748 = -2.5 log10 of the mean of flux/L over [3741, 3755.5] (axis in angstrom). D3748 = 0.16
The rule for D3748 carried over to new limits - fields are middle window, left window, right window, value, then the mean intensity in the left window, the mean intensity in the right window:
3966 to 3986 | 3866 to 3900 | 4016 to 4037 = 0.37 mag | 12.5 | 18.4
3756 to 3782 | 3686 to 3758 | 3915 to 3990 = 0.02 mag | 12.1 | 13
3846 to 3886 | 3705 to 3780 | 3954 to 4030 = 0.03 mag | 12.4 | 15.6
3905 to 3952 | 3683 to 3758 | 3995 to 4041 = 0.20 mag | 12.1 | 18.2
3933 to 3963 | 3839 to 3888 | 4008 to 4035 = 0.22 mag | 13.2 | 18.6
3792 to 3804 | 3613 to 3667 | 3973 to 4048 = 0.34 mag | 10.5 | 17.3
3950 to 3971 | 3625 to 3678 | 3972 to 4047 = 0.29 mag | 10.5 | 17.1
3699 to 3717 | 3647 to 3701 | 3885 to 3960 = -0.02 mag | 10.5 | 13.5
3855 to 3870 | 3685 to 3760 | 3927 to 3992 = -0.18 mag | 12.1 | 12.7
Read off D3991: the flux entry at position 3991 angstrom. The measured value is 17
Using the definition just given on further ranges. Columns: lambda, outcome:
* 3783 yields 13.7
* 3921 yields 14.5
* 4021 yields 19.4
